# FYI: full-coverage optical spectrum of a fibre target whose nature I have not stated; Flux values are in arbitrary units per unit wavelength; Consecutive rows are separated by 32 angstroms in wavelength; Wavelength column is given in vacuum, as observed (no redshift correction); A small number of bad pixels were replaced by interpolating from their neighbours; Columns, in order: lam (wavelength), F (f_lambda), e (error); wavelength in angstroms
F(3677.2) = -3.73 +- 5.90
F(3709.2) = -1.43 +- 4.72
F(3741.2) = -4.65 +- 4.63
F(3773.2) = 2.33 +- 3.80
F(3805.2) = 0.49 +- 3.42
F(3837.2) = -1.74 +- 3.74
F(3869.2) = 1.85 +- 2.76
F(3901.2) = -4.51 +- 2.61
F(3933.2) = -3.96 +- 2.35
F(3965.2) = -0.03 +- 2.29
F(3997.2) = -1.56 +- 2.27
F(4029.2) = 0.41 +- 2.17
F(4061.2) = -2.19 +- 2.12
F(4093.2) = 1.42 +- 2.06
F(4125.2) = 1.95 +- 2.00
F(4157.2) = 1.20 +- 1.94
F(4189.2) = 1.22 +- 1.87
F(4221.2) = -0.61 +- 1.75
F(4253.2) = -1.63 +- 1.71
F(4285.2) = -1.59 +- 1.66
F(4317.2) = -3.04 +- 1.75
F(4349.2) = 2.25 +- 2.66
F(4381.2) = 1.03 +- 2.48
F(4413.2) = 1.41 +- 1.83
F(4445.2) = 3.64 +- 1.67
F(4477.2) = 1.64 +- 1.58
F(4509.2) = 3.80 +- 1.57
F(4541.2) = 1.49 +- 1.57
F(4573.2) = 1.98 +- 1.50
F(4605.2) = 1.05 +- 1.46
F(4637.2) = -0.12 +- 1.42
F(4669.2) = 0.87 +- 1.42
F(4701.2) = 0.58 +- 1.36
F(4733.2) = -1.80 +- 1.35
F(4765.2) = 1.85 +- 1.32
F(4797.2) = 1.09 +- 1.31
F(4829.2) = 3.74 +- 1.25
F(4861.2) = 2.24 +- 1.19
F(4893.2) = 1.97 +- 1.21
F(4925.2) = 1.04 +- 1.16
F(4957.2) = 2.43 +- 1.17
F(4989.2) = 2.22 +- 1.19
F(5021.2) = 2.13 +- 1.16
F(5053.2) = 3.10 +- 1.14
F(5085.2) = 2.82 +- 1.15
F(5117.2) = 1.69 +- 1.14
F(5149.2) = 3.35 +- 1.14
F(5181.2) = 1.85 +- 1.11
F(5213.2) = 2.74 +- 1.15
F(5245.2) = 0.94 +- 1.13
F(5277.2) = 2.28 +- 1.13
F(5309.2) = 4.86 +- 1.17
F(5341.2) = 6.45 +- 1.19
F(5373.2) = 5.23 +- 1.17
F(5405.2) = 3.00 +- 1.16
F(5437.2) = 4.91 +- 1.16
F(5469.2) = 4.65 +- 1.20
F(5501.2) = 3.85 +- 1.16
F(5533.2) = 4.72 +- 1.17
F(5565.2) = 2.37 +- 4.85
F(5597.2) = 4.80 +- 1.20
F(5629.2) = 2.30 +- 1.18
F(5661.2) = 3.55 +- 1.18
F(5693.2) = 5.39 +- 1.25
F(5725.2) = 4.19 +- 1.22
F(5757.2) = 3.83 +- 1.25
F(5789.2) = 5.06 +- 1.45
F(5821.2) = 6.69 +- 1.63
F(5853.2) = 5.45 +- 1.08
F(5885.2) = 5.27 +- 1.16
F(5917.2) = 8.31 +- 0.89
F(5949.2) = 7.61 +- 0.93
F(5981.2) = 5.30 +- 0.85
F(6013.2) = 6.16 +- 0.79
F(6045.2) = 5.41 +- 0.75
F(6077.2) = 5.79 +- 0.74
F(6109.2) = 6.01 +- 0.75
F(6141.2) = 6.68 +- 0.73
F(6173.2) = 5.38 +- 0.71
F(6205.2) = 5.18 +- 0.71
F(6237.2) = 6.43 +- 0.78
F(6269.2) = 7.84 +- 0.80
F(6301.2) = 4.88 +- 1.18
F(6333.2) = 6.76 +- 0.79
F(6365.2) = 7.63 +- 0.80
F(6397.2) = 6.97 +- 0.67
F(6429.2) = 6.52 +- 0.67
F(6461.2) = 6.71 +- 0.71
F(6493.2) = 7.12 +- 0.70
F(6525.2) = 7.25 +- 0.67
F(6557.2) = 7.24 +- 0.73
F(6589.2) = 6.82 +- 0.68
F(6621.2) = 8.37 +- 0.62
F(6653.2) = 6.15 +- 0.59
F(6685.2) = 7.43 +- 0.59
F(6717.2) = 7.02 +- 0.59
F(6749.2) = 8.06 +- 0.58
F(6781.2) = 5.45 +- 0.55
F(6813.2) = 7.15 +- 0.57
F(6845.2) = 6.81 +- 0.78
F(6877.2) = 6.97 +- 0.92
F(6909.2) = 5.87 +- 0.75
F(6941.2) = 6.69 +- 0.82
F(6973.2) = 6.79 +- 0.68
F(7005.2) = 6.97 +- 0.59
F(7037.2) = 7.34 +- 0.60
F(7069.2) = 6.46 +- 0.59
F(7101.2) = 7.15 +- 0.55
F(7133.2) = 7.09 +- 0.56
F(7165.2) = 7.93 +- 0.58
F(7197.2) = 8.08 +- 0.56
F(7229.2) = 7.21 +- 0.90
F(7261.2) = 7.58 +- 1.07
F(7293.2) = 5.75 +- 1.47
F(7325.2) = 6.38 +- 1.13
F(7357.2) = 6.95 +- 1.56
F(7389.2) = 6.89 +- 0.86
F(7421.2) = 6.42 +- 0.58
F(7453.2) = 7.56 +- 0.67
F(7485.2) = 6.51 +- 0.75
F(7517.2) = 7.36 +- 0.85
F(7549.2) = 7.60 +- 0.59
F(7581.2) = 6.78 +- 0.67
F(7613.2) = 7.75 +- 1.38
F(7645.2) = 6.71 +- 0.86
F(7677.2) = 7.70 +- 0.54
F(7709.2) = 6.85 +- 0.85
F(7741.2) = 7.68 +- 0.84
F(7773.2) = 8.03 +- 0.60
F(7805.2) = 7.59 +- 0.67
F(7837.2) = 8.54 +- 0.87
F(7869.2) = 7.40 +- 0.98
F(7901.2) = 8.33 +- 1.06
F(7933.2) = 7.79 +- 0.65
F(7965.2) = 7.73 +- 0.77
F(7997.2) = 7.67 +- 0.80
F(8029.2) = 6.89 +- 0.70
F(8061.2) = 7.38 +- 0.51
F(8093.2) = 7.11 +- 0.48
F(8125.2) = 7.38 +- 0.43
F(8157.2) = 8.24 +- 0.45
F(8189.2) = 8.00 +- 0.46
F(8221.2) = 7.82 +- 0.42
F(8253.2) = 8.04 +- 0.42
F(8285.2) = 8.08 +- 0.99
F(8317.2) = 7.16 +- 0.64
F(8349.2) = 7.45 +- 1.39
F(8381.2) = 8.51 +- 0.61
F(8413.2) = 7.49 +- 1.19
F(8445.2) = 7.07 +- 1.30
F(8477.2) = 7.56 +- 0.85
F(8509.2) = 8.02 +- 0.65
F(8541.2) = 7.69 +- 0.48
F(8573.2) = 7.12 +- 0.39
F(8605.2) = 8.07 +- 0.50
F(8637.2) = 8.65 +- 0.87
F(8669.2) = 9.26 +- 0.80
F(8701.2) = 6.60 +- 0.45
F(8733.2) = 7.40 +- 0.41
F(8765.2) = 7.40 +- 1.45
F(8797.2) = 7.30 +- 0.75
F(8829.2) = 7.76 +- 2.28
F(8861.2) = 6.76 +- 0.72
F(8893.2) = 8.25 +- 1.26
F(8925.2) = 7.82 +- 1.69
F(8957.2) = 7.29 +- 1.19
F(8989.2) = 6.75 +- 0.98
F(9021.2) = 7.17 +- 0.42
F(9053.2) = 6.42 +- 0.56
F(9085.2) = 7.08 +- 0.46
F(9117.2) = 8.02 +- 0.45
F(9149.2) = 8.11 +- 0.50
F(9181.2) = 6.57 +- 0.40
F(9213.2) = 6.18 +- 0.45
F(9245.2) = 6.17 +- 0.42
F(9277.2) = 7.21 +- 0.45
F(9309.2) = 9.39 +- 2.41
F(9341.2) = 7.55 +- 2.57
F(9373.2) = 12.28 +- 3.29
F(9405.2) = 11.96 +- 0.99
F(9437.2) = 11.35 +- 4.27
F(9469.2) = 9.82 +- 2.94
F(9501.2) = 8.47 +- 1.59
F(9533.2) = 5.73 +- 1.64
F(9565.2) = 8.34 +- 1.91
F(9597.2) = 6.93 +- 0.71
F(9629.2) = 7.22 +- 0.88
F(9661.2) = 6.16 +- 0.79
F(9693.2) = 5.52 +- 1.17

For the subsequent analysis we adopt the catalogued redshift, 0.434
